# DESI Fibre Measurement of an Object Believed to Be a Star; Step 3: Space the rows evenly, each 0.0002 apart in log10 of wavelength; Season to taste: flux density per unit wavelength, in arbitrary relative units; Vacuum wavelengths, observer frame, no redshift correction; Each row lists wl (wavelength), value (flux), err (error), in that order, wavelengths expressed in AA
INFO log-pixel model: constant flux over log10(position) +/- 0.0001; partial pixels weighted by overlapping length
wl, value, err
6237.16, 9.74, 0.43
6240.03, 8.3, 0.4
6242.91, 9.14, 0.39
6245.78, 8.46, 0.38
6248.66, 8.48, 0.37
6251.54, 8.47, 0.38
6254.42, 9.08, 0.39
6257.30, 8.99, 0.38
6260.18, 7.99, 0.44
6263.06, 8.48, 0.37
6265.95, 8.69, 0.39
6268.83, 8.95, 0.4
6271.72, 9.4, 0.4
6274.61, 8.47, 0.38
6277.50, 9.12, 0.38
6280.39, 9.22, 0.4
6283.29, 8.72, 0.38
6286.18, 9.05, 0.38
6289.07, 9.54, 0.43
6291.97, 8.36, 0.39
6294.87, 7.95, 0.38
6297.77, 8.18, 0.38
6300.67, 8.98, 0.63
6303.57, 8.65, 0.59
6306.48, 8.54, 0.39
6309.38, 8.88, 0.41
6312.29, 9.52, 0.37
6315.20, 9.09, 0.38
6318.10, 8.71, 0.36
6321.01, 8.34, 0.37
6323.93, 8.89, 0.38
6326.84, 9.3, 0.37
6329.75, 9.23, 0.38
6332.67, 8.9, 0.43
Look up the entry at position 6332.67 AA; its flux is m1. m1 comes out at 8.9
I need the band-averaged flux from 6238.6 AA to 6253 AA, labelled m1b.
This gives 8.57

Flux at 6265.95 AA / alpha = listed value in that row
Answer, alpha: 8.69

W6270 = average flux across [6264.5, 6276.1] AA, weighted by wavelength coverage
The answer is 8.88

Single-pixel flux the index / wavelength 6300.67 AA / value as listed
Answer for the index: 8.98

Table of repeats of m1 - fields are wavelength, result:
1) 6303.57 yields 8.65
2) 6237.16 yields 9.74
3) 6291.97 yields 8.36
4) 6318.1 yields 8.71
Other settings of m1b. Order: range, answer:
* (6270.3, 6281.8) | 9.05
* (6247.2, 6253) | 8.47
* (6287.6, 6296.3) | 8.62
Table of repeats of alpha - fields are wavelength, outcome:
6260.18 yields 7.99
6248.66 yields 8.48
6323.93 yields 8.89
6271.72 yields 9.4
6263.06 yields 8.48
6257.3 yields 8.99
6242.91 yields 9.14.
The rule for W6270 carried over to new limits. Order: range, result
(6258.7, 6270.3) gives 8.53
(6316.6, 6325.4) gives 8.65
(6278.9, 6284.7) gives 8.96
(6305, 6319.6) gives 8.95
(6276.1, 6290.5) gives 9.13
